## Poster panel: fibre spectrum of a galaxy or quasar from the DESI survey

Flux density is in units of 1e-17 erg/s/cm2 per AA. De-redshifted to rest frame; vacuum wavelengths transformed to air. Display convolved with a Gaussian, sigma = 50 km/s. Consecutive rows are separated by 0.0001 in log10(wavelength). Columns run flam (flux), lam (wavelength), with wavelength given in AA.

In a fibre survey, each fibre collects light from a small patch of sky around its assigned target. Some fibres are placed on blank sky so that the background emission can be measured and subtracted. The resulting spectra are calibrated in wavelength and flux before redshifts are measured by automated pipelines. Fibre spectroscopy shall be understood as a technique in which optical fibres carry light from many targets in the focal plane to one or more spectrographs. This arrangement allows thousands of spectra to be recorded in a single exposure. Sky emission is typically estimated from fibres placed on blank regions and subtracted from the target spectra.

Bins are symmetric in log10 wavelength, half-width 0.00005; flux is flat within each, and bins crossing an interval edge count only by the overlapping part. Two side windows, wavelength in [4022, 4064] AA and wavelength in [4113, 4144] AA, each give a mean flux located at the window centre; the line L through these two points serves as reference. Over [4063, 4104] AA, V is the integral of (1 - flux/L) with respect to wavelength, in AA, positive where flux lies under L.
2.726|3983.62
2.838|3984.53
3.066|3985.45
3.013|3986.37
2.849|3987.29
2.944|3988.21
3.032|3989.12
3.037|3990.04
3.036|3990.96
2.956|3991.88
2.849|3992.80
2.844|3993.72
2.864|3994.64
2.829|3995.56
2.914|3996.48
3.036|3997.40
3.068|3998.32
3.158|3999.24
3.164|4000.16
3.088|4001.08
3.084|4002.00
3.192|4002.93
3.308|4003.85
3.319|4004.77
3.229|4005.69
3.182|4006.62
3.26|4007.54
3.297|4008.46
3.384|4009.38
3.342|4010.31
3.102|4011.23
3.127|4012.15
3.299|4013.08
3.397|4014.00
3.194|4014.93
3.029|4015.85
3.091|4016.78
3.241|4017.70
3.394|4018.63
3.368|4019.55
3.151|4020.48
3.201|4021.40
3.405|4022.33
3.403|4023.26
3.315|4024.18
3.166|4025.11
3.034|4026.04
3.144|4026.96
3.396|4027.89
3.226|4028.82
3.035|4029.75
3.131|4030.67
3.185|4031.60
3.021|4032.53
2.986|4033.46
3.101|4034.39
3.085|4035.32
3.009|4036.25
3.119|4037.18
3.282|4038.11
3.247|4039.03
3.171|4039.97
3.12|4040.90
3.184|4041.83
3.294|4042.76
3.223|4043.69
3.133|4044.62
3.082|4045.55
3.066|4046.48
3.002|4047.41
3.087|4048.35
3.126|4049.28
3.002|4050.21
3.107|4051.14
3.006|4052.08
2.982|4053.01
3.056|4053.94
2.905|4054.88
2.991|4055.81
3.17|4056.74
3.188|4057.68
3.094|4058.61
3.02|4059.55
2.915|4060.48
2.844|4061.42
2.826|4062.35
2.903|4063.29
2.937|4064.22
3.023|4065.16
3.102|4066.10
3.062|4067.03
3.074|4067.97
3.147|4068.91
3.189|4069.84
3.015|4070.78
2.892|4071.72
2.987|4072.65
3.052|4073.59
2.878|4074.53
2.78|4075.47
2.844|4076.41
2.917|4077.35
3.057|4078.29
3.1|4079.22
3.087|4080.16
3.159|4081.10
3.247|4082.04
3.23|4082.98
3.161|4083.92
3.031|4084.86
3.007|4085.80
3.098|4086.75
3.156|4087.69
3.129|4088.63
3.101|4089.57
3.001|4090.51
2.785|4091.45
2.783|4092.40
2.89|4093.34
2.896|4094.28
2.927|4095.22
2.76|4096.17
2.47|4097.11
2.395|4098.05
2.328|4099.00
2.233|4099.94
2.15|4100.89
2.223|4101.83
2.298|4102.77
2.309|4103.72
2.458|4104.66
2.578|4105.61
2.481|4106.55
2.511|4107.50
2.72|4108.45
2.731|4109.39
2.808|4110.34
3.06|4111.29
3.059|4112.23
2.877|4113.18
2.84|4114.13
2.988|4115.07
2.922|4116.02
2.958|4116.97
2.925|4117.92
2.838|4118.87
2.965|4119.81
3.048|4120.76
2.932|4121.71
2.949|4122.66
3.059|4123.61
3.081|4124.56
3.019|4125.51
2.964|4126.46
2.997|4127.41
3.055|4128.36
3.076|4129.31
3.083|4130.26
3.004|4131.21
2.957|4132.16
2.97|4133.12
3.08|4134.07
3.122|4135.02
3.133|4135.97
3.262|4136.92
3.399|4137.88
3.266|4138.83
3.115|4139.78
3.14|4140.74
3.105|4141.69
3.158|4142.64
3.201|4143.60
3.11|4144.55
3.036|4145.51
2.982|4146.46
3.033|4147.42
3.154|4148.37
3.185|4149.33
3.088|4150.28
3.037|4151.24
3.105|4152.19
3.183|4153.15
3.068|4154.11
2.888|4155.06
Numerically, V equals 2.58 AA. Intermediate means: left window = 3.1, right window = 3.05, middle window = 2.88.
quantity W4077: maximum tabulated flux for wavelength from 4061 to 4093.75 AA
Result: 3.247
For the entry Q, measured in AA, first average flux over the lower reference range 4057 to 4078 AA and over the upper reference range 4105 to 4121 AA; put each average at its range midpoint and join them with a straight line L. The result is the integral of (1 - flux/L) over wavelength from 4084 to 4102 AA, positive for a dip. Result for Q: 0.8 AA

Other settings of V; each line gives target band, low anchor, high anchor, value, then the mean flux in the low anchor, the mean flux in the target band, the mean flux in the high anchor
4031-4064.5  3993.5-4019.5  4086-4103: -1.33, 3.17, 3.07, 2.71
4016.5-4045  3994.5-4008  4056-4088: -0.98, 3.12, 3.19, 3.03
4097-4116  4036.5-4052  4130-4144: 3.32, 3.14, 2.59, 3.13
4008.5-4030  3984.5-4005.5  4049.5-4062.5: -1.54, 3.03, 3.24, 3.02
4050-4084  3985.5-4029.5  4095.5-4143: -0.36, 3.15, 3.02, 2.86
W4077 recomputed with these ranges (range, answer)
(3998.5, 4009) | 3.319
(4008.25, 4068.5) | 3.405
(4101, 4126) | 3.081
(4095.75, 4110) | 2.76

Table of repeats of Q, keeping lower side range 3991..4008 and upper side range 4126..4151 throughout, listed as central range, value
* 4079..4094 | 0.2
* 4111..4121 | 0.5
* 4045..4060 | 0.1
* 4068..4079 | 0.4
